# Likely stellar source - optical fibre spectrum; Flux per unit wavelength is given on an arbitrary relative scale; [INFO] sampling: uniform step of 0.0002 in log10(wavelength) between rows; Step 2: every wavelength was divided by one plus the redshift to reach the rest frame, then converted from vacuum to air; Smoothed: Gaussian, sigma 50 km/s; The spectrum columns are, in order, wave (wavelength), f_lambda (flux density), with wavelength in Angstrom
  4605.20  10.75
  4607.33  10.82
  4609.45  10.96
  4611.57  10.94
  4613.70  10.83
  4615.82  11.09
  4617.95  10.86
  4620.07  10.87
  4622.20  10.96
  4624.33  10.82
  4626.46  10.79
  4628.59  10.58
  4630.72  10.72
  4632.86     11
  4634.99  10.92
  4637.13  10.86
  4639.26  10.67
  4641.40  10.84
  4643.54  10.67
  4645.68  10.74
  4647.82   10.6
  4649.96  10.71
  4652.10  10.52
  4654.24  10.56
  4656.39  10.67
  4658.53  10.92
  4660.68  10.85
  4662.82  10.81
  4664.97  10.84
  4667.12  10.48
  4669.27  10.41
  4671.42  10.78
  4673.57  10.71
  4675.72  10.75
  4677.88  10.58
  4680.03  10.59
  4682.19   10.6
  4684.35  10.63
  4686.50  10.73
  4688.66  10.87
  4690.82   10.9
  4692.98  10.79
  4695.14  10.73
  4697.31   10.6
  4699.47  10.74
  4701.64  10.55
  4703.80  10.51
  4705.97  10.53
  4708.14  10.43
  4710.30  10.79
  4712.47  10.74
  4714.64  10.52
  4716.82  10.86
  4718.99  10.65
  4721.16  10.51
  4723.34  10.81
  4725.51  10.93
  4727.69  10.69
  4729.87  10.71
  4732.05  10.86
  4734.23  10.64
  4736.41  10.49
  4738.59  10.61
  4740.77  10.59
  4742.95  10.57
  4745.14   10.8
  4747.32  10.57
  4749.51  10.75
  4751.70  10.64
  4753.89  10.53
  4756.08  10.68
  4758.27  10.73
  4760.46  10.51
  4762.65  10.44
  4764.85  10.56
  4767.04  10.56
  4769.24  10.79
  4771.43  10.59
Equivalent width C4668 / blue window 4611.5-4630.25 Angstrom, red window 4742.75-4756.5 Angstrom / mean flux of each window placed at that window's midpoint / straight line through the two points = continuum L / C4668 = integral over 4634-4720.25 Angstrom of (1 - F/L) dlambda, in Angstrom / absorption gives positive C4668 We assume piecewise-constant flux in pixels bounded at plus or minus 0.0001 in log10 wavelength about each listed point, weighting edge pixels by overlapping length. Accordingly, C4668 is 0.6 Angstrom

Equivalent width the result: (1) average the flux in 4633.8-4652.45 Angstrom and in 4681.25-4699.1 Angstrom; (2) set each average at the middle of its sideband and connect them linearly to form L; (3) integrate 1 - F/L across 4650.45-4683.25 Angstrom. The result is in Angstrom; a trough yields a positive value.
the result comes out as 0.2 Angstrom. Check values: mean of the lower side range 10.7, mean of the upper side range 10.7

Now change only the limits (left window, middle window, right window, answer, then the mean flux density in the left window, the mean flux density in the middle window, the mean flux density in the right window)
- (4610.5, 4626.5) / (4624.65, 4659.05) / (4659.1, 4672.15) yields 0.2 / 10.9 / 10.7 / 10.7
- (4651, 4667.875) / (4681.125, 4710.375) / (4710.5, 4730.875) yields 0.1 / 10.7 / 10.7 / 10.7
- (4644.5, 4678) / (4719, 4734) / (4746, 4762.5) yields -0.1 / 10.7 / 10.7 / 10.6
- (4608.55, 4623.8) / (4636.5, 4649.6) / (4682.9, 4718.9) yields 0.2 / 10.9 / 10.7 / 10.7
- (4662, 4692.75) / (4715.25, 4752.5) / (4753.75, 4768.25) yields -0.2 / 10.7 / 10.7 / 10.6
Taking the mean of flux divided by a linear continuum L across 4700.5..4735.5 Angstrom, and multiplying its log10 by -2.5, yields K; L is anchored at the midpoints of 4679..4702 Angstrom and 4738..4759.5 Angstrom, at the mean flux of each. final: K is 0.00 mag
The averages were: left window 10.7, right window 10.6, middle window 10.7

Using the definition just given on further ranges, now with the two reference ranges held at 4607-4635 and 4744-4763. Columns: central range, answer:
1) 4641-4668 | 0.01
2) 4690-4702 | 0.00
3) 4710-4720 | 0.00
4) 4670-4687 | 0.01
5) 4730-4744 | 0.00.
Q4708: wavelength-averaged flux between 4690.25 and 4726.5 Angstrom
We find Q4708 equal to 10.7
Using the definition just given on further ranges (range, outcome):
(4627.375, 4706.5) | 10.7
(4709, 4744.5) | 10.7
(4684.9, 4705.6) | 10.7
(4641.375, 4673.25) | 10.7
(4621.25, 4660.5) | 10.8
